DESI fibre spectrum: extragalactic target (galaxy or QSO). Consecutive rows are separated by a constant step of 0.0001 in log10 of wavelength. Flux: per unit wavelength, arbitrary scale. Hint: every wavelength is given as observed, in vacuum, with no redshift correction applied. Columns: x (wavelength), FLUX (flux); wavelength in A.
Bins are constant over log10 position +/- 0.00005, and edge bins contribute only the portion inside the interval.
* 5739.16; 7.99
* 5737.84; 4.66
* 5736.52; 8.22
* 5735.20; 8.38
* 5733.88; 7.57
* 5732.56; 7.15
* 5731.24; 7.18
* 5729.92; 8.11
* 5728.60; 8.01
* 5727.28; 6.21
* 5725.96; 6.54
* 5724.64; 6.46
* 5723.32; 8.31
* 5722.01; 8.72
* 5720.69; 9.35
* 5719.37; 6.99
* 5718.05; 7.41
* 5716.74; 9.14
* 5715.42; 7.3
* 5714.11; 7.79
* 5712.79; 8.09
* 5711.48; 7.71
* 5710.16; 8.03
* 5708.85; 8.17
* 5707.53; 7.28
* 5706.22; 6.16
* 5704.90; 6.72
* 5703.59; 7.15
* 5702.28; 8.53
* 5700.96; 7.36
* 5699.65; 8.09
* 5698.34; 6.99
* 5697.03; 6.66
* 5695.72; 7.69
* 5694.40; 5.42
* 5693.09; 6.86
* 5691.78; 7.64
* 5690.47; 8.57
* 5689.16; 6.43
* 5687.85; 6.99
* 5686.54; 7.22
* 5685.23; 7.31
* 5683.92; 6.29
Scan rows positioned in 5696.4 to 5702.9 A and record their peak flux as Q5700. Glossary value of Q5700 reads 8.53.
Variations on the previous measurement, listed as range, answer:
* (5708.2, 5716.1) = 8.17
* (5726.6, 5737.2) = 8.38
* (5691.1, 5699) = 7.69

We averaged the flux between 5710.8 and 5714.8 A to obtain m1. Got 7.86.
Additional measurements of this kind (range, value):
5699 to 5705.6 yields 7.56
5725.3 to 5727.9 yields 6.37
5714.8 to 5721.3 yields 8.03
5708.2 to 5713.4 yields 8.01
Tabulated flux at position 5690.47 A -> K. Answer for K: 8.57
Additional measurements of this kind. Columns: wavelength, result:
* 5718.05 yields 7.41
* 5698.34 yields 6.99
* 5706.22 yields 6.16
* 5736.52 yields 8.22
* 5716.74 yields 9.14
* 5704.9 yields 6.72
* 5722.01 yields 8.72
